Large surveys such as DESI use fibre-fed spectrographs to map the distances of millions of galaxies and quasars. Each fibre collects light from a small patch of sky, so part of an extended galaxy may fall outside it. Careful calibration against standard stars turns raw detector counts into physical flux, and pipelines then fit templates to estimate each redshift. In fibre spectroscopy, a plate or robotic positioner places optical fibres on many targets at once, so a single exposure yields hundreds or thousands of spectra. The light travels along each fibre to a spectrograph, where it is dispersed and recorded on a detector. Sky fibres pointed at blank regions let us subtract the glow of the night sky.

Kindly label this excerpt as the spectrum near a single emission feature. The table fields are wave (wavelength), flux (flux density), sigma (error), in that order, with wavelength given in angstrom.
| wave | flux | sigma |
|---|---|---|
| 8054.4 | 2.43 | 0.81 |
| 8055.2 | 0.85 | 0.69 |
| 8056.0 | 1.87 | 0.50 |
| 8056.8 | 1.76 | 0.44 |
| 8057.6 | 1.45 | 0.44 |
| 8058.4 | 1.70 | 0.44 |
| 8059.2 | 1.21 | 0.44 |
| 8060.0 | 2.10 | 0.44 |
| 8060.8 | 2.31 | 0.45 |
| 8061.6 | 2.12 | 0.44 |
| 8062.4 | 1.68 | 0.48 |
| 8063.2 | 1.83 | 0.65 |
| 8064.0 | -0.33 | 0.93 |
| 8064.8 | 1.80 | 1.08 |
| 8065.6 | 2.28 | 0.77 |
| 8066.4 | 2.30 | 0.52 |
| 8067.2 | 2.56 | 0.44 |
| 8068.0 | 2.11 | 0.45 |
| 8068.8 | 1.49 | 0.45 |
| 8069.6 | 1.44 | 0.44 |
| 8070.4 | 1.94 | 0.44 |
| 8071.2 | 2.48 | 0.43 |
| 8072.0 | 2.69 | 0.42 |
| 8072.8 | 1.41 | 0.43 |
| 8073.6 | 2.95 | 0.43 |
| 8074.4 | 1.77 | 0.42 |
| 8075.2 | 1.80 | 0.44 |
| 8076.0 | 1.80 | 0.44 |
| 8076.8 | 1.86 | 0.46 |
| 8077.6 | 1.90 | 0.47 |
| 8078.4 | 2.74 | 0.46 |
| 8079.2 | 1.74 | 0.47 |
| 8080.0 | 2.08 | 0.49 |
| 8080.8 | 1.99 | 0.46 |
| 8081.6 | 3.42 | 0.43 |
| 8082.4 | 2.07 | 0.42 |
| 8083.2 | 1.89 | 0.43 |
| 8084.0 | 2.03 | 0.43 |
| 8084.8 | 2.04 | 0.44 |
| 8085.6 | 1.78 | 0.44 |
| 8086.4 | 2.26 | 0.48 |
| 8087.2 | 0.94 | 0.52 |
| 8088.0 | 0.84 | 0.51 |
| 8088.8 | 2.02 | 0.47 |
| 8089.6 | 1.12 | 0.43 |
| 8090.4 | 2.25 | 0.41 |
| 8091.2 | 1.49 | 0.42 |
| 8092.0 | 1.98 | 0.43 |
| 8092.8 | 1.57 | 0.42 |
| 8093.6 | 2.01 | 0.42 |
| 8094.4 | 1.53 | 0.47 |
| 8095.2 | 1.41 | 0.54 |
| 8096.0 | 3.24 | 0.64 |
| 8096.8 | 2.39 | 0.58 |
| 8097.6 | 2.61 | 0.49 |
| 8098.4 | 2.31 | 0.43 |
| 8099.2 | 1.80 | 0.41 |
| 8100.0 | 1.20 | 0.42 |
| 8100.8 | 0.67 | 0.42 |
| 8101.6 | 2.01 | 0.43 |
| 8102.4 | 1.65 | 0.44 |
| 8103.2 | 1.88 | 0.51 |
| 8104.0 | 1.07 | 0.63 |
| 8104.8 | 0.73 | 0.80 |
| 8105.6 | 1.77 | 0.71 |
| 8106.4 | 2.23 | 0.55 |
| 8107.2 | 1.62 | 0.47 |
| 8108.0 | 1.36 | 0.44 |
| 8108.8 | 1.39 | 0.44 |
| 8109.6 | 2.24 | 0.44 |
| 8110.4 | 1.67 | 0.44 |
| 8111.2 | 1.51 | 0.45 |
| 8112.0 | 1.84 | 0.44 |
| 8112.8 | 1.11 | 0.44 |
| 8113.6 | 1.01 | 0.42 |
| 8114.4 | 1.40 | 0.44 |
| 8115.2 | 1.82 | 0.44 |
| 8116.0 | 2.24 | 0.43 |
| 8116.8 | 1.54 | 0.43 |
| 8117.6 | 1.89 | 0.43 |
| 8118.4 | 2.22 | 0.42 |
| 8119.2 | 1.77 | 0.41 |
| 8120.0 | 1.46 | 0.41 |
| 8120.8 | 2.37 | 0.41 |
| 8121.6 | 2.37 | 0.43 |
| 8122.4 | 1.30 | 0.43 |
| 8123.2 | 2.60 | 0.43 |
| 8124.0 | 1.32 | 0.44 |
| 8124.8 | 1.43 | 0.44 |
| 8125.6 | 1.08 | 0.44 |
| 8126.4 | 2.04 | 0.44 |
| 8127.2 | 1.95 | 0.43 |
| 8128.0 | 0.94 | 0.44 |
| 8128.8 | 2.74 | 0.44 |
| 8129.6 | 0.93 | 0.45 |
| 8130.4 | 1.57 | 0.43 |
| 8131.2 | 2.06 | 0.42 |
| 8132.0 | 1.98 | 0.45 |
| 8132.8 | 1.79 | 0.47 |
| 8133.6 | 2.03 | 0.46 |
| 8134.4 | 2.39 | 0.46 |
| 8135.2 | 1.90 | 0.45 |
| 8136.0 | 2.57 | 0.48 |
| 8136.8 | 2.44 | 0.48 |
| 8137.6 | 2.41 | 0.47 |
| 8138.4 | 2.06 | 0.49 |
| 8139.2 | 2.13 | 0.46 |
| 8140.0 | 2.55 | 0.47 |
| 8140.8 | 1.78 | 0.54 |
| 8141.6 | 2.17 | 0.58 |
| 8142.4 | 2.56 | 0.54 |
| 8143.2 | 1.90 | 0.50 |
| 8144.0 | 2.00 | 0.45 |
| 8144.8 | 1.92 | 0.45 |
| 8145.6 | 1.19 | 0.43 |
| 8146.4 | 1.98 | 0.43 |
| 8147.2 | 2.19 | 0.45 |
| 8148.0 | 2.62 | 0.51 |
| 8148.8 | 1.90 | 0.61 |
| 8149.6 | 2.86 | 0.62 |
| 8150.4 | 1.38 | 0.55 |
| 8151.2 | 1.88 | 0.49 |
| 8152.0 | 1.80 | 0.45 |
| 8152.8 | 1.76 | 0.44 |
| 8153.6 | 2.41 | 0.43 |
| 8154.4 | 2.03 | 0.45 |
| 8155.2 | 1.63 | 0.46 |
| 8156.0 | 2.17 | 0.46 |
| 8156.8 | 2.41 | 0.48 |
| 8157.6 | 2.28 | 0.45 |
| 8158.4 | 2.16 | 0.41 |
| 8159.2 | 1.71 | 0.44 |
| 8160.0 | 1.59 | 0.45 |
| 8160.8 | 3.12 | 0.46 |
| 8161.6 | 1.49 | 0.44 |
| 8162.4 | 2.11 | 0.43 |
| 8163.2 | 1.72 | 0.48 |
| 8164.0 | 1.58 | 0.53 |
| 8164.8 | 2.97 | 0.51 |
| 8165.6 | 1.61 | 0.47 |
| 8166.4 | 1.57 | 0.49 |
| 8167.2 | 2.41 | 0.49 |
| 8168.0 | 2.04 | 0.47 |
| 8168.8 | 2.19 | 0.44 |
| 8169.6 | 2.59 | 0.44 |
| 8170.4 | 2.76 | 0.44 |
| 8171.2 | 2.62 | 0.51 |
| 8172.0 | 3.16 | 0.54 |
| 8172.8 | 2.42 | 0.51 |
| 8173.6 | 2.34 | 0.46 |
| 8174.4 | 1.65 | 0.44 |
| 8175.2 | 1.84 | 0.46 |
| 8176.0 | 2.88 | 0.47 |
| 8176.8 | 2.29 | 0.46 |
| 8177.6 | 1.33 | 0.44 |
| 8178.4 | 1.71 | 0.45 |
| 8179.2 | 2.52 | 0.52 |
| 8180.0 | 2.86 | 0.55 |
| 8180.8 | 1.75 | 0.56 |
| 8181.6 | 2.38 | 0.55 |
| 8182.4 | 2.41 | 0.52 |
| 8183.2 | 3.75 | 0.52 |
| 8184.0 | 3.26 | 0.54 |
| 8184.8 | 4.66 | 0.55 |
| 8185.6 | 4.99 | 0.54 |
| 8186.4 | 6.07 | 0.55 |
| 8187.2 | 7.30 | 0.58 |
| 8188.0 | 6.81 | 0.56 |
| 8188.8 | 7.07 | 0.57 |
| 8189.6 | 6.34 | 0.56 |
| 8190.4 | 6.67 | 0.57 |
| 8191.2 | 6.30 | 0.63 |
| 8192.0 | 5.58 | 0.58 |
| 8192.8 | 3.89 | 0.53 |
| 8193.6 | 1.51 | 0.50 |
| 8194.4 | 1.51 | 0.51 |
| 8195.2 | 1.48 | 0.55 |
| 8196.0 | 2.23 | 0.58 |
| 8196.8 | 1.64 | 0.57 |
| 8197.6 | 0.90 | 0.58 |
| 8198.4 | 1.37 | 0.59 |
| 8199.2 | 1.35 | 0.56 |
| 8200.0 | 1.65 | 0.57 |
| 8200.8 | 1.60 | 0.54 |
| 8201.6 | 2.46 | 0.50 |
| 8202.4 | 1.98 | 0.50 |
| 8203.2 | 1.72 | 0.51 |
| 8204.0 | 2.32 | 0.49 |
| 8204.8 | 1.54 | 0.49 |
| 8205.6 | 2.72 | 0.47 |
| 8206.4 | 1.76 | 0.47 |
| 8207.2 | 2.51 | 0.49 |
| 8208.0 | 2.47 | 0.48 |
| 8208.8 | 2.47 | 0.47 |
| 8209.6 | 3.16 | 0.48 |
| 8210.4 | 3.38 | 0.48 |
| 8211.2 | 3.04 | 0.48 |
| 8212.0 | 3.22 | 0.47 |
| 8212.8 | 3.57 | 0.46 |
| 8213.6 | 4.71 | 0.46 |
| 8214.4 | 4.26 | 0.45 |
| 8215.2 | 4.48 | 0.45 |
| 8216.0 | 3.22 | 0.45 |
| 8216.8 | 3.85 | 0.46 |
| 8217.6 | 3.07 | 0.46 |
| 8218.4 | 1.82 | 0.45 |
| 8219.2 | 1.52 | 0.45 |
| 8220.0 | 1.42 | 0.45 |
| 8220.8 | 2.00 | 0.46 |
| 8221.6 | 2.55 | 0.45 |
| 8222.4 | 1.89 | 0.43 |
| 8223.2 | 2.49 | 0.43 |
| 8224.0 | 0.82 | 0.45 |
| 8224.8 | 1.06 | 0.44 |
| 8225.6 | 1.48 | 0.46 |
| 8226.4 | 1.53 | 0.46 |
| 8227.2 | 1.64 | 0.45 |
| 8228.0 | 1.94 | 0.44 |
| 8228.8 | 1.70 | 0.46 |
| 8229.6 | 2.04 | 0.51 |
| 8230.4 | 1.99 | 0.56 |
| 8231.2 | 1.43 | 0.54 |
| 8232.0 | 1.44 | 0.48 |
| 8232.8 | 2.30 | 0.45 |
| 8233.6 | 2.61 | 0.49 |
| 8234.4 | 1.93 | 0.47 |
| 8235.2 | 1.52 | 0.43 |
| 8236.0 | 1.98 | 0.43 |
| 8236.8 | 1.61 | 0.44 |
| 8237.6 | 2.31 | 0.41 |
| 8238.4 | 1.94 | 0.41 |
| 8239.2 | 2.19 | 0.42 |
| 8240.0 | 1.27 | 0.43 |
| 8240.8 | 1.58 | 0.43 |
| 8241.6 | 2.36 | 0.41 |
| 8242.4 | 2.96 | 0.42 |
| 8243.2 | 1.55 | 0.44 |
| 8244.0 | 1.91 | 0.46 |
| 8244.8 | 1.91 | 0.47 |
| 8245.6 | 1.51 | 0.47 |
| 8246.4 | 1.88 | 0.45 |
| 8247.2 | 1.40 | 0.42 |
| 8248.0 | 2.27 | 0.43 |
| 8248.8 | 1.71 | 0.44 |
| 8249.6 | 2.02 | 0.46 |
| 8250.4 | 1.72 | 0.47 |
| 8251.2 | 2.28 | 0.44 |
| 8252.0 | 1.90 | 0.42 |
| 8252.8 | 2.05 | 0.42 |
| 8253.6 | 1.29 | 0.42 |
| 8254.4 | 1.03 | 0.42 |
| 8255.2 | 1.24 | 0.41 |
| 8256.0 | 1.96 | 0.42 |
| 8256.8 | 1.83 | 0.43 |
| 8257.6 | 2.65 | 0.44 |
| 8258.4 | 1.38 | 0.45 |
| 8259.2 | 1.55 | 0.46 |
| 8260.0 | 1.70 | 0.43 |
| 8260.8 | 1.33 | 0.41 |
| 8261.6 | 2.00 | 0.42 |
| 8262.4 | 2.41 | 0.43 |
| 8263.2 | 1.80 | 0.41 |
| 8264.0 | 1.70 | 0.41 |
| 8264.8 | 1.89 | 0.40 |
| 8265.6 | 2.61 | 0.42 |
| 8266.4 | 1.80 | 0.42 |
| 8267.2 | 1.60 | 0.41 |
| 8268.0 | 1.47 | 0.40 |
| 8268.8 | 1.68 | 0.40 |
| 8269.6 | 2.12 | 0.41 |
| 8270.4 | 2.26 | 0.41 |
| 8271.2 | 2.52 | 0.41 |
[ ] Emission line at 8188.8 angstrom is Halpha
